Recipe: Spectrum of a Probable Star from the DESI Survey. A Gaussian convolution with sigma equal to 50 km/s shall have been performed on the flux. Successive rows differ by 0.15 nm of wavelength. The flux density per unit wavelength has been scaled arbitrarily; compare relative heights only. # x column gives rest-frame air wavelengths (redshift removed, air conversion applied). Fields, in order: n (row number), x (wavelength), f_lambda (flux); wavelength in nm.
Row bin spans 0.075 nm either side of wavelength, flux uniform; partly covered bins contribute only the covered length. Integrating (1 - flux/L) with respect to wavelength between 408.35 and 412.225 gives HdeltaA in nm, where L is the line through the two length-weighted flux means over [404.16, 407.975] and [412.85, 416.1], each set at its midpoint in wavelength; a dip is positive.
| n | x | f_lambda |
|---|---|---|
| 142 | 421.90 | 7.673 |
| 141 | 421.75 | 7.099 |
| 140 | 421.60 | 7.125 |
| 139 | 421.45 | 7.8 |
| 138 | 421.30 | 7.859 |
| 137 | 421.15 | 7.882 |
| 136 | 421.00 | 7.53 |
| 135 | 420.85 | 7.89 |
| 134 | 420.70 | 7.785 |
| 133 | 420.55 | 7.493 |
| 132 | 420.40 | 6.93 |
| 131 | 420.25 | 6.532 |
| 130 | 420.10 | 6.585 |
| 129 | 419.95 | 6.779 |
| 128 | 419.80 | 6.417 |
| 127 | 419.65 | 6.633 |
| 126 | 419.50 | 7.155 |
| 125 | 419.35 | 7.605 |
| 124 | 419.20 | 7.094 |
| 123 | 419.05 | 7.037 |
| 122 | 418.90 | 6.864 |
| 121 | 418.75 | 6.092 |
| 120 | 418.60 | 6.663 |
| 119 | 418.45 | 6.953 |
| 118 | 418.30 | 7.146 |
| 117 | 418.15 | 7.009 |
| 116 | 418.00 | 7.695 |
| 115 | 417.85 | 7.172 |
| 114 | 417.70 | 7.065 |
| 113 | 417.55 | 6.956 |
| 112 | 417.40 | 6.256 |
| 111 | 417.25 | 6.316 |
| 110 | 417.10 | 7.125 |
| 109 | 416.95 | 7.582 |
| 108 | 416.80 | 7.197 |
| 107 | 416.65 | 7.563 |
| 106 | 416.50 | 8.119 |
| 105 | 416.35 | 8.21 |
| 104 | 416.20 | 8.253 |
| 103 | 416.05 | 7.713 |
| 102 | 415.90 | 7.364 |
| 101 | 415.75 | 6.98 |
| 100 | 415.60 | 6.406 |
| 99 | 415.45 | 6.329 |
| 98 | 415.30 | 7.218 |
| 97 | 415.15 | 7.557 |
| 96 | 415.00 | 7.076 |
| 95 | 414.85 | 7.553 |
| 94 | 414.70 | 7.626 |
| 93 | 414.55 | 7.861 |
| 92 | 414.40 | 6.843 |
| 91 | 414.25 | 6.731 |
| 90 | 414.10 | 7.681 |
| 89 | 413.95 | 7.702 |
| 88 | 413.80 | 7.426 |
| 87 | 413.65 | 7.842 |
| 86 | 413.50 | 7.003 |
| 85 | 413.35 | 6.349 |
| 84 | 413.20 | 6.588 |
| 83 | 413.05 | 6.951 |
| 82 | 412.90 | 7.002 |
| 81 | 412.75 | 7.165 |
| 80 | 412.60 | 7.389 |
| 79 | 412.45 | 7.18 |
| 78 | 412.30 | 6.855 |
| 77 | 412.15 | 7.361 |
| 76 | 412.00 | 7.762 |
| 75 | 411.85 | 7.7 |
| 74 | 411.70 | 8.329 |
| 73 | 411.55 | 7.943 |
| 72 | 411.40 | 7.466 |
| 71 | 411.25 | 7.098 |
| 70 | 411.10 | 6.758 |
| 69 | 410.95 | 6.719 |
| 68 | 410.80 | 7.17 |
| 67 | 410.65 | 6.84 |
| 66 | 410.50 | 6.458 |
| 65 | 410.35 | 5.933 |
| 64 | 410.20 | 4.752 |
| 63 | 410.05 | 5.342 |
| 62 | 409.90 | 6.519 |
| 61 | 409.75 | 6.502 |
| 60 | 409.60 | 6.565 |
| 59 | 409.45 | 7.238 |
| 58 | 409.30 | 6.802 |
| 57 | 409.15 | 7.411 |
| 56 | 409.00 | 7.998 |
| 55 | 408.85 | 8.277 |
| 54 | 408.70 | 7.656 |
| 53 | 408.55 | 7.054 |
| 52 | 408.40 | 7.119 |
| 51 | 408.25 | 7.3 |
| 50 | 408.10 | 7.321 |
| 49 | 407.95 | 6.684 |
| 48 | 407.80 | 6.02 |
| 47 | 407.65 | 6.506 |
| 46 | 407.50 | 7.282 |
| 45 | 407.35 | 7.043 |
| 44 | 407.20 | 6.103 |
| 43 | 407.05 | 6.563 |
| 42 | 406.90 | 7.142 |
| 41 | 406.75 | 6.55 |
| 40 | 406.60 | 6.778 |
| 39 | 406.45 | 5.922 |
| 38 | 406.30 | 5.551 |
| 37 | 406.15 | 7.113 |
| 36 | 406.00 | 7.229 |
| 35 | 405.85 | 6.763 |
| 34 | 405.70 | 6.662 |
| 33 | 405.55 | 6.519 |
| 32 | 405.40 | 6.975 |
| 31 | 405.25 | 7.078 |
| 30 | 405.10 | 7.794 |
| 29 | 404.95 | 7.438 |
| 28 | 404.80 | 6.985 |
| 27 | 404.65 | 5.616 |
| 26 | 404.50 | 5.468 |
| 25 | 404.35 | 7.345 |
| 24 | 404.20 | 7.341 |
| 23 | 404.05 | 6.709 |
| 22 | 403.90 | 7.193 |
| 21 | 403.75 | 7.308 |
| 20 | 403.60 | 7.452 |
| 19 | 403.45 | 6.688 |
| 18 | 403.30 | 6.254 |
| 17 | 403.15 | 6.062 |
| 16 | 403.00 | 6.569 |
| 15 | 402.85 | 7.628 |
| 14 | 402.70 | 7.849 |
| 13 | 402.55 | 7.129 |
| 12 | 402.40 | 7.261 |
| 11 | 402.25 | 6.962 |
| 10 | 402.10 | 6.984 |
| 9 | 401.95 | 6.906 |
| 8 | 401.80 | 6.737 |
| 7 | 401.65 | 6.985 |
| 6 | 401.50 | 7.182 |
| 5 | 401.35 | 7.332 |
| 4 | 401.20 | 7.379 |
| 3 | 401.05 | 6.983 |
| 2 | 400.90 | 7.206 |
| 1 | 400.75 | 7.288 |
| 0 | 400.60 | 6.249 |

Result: -0.05 nm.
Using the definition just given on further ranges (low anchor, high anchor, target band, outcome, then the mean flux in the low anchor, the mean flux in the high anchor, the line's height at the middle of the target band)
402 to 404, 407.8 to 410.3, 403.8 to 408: 0.132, 7.02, 6.87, 6.95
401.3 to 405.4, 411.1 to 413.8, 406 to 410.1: 0.165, 6.97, 7.28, 7.13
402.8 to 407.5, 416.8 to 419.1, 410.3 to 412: -0.080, 6.77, 6.94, 6.85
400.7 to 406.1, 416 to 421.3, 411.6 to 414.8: -0.089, 6.98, 7.19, 7.11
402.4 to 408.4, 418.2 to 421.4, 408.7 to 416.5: -0.207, 6.83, 7.1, 6.96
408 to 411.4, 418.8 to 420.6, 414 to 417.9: -0.210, 6.87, 6.91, 6.89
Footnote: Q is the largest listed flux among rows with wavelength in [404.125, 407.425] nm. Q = 7.794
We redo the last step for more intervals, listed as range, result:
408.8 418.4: 8.329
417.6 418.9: 7.695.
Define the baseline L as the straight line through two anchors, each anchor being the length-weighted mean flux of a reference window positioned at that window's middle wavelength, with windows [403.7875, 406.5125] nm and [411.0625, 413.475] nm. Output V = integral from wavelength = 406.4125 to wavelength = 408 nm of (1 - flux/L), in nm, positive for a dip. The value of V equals 0.07 nm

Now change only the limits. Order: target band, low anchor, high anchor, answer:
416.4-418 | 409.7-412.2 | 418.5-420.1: -0.081 nm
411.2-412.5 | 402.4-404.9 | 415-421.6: -0.091 nm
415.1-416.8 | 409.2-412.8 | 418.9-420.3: -0.129 nm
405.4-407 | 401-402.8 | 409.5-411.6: 0.052 nm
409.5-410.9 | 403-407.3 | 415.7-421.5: 0.133 nm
